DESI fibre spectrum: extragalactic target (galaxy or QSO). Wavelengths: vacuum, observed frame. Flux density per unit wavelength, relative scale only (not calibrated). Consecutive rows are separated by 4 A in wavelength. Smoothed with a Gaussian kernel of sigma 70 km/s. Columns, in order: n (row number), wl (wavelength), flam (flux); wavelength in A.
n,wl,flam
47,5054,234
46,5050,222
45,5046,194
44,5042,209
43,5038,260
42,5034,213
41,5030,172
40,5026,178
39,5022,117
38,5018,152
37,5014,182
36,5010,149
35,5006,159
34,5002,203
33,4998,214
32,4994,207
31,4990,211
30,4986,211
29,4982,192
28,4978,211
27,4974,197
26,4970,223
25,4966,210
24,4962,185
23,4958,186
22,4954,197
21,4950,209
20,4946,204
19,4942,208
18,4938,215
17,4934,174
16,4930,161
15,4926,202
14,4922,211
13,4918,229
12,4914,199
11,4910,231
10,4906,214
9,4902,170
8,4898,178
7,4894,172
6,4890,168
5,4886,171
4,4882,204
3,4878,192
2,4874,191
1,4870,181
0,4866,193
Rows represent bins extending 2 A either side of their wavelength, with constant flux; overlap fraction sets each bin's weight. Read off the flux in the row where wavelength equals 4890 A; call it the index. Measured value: 168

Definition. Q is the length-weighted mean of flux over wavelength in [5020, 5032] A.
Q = 156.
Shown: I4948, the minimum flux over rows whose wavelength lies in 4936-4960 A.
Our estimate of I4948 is 186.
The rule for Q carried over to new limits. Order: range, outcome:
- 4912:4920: 214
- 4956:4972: 201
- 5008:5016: 166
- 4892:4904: 173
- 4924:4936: 179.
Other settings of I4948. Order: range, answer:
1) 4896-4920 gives 170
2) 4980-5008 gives 159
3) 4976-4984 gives 192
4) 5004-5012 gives 149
